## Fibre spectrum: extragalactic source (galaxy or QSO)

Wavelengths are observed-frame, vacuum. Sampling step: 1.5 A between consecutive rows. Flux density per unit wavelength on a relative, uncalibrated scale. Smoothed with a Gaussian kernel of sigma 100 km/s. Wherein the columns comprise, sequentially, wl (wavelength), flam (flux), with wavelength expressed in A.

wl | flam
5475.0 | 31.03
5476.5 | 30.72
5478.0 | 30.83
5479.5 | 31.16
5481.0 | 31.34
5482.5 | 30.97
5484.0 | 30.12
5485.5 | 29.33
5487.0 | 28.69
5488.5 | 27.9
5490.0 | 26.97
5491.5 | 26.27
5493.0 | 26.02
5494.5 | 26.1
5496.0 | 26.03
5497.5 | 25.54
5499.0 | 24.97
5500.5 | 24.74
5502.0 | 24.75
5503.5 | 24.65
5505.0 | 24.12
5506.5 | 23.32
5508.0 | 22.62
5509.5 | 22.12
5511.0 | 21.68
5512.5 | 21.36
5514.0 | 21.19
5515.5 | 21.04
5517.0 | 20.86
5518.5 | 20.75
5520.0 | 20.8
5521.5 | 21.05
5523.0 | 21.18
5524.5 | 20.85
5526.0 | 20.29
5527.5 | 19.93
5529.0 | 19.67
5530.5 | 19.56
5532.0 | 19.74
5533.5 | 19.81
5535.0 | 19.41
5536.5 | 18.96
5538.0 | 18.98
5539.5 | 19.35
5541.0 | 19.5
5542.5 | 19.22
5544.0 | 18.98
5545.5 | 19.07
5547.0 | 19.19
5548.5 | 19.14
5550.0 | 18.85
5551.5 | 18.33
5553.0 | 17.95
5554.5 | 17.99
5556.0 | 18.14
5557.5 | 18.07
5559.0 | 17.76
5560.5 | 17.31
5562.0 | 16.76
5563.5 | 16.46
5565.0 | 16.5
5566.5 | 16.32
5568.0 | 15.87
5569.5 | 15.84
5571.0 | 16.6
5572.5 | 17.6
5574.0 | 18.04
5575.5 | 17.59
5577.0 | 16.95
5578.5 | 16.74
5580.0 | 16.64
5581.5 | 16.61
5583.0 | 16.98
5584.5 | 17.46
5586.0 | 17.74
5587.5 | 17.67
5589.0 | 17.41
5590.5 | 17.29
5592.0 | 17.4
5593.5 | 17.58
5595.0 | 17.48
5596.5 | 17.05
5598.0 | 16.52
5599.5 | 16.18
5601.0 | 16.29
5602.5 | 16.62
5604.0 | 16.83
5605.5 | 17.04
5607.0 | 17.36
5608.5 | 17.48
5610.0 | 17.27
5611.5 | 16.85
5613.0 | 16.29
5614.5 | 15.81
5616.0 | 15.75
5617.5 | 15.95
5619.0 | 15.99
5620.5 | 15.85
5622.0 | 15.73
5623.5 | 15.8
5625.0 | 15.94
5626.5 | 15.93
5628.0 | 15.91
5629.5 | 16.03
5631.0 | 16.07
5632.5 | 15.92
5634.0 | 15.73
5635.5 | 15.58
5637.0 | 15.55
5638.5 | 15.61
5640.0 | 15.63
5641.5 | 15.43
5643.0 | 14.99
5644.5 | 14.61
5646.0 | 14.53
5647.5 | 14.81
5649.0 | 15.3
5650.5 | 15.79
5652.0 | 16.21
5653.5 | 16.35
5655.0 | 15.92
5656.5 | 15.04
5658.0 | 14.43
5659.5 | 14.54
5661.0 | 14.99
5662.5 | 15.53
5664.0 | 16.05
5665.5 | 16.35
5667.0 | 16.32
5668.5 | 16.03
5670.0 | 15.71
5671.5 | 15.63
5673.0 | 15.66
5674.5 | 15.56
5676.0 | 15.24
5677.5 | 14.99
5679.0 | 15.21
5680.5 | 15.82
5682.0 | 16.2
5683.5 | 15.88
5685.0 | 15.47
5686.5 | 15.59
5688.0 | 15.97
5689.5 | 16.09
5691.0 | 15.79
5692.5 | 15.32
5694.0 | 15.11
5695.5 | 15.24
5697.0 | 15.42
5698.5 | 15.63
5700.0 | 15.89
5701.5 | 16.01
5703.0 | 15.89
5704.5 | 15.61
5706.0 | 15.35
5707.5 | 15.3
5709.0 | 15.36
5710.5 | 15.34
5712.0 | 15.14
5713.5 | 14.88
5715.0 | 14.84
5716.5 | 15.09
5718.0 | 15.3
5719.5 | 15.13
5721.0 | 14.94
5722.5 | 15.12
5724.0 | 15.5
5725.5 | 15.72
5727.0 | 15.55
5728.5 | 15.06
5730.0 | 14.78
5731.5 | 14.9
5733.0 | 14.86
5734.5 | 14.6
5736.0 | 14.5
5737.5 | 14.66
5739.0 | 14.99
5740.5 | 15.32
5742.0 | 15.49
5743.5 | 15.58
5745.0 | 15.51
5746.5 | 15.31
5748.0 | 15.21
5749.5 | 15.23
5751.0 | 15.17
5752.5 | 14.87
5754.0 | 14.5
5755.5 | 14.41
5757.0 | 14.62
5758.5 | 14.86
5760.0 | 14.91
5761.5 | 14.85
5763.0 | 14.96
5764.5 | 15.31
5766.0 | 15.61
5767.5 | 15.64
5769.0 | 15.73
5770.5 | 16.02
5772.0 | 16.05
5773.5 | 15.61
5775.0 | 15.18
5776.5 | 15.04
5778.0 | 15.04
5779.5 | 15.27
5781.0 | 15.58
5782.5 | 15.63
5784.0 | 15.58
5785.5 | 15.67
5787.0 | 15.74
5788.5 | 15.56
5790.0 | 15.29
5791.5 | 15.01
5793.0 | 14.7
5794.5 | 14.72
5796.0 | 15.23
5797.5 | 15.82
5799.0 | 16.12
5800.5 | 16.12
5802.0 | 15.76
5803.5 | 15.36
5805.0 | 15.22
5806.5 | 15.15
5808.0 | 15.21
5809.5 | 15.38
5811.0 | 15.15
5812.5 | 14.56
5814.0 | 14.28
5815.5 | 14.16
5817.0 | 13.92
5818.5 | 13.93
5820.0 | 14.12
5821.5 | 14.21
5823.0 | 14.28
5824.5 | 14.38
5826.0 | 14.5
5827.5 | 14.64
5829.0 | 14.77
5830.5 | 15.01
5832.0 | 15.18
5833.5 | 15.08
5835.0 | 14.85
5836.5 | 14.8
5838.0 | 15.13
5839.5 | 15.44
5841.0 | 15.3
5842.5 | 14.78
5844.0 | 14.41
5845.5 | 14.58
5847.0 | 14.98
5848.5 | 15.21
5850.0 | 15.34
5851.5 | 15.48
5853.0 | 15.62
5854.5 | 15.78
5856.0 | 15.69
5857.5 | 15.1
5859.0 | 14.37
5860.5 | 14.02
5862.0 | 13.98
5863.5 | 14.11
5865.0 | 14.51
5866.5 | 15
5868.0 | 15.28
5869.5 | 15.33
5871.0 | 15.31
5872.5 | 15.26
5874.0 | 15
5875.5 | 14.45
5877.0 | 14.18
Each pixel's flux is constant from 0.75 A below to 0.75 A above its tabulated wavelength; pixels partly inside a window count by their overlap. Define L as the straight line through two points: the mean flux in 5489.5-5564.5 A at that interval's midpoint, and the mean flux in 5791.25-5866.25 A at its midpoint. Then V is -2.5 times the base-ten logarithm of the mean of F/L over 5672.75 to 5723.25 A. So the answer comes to 0.136 mag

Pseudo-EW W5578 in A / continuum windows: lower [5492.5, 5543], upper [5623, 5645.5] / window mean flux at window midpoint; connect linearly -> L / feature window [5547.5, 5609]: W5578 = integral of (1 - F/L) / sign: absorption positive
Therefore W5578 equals 4.3 A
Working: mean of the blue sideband 21.8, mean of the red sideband 15.6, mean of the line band 17.2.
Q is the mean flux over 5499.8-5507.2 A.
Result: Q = 24.3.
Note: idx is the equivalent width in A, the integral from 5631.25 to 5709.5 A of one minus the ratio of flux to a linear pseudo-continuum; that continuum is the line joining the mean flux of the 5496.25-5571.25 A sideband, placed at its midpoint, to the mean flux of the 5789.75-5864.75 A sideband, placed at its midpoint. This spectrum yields 9.2 A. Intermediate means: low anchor 20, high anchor 14.9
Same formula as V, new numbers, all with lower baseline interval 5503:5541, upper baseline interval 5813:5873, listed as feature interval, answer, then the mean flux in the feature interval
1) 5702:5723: 0.14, 15.2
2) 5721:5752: 0.11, 15.1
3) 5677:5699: 0.14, 15.6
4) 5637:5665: 0.20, 15.3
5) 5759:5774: 0.05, 15.5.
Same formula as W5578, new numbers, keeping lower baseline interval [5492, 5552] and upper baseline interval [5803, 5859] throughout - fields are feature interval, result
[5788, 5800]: 0.3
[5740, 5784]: 2.9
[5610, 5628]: 3.1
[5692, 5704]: 1.4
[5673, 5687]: 1.9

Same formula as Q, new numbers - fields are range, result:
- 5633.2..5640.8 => 15.6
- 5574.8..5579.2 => 17.1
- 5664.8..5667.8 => 16.3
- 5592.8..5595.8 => 17.5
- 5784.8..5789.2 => 15.7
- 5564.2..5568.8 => 16.2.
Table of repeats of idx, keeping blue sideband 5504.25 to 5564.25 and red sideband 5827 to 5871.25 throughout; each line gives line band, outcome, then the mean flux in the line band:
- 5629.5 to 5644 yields 2.1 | 15.6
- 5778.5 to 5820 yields 1.5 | 15.2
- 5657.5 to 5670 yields 1.6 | 15.6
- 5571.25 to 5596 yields 2.2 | 17.3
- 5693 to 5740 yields 4.9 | 15.2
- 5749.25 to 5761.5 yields 1.2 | 14.8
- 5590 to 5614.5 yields 2.4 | 16.9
